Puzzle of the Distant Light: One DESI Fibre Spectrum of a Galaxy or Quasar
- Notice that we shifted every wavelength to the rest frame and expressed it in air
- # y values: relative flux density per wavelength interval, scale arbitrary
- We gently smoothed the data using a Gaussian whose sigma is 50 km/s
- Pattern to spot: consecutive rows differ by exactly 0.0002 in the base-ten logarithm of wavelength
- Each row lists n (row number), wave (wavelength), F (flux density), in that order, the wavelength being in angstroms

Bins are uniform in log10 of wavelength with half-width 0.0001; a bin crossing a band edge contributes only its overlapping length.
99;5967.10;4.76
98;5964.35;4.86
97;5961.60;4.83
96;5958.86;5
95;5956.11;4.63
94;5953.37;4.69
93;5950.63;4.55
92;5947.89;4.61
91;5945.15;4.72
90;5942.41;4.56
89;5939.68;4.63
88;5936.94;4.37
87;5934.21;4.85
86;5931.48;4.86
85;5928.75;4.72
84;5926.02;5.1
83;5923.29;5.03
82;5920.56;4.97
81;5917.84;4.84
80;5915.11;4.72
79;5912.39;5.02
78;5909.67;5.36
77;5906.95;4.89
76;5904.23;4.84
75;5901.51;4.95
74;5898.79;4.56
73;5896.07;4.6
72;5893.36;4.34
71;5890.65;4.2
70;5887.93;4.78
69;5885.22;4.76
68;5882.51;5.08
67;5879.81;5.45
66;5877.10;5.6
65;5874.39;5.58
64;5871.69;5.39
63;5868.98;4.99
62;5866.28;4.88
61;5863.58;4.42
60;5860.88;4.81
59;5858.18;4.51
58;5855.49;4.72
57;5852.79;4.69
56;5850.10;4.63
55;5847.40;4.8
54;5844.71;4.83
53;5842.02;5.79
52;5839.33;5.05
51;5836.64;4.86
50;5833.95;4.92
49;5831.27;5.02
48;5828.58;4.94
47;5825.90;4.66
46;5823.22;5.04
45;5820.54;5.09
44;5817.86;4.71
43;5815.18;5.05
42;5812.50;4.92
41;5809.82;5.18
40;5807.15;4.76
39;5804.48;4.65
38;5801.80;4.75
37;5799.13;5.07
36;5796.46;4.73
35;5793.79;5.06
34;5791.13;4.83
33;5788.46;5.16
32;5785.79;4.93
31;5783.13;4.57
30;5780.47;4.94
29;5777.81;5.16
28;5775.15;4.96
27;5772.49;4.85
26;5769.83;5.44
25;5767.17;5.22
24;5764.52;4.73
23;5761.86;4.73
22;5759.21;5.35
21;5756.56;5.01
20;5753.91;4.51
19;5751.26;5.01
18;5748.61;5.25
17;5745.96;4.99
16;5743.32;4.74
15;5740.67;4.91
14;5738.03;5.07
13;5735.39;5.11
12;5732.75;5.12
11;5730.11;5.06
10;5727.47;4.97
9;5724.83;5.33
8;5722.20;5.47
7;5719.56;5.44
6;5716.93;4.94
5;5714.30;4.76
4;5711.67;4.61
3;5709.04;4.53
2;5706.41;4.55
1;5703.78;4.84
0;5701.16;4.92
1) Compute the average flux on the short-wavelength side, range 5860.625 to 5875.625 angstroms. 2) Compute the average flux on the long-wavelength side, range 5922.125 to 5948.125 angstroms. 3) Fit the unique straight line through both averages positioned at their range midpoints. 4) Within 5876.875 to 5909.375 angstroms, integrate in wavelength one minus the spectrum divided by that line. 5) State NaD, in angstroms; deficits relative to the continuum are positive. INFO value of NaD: 0.6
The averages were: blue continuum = 5.02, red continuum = 4.75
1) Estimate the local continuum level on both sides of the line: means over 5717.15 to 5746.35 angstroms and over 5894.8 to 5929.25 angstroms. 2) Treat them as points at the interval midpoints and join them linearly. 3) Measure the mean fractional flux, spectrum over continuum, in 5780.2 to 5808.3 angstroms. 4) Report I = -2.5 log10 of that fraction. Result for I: 0.04 mag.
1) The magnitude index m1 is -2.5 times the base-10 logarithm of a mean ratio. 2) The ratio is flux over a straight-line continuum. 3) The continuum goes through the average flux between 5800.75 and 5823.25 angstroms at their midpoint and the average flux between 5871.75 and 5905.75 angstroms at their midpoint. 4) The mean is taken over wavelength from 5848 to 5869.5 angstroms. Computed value 0.05 mag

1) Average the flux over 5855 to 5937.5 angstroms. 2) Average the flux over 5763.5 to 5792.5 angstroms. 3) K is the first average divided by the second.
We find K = 1.0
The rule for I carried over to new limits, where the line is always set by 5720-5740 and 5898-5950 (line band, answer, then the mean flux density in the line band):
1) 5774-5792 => 0.03 mag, 4.94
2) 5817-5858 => 0.01 mag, 4.91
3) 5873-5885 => -0.10 mag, 5.37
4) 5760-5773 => 0.02 mag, 5.02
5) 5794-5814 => 0.03 mag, 4.88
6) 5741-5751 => 0.03 mag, 4.98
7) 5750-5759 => 0.05 mag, 4.91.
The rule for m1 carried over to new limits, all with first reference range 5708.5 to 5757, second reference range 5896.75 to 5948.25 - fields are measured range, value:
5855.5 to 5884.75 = -0.04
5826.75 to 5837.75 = 0.00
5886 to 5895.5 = 0.09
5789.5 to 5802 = 0.01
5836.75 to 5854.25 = -0.01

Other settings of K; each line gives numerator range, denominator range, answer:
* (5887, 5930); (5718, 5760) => 0.95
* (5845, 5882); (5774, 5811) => 1.01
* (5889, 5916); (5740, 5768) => 0.96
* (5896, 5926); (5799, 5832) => 1.00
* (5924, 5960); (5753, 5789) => 0.95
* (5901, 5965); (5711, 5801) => 0.96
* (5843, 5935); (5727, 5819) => 0.98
